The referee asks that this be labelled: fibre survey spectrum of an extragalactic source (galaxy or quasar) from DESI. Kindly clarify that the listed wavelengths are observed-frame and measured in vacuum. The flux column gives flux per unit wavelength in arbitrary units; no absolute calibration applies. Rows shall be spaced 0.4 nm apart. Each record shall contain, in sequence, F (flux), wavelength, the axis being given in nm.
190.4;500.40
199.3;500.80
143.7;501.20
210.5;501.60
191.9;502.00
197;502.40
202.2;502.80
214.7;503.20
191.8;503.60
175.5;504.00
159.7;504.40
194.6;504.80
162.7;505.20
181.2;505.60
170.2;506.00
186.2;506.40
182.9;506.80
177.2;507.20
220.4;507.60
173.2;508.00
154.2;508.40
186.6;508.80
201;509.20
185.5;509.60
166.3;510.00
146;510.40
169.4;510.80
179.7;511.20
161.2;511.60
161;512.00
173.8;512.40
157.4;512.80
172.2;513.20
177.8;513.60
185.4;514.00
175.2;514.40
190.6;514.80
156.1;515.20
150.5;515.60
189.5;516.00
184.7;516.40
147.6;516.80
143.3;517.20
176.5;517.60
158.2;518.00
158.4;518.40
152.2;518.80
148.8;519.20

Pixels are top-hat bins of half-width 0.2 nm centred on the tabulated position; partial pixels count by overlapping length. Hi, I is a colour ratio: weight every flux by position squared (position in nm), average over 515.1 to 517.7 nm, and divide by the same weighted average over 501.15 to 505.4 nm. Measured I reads 0.9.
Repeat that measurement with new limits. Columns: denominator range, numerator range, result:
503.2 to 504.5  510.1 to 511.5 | 0.93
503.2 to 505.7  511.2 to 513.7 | 0.96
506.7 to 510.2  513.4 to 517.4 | 0.95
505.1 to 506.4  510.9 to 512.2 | 0.98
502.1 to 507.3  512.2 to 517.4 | 0.96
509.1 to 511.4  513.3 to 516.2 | 1.03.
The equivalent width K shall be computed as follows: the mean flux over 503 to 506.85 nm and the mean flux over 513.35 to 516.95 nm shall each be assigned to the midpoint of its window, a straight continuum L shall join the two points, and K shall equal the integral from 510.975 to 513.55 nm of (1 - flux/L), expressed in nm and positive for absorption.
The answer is 0.11 nm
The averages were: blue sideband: 182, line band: 168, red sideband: 173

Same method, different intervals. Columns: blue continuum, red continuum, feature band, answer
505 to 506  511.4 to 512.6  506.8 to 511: -0.25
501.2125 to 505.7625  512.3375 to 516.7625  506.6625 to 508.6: 0.01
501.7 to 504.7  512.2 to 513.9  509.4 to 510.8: 0.09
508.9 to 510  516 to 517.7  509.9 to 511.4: 0.15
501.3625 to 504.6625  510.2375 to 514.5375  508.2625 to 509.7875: -0.05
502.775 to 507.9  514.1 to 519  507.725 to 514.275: 0.11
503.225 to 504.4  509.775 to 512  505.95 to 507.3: -0.03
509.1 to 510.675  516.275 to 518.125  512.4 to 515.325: -0.13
